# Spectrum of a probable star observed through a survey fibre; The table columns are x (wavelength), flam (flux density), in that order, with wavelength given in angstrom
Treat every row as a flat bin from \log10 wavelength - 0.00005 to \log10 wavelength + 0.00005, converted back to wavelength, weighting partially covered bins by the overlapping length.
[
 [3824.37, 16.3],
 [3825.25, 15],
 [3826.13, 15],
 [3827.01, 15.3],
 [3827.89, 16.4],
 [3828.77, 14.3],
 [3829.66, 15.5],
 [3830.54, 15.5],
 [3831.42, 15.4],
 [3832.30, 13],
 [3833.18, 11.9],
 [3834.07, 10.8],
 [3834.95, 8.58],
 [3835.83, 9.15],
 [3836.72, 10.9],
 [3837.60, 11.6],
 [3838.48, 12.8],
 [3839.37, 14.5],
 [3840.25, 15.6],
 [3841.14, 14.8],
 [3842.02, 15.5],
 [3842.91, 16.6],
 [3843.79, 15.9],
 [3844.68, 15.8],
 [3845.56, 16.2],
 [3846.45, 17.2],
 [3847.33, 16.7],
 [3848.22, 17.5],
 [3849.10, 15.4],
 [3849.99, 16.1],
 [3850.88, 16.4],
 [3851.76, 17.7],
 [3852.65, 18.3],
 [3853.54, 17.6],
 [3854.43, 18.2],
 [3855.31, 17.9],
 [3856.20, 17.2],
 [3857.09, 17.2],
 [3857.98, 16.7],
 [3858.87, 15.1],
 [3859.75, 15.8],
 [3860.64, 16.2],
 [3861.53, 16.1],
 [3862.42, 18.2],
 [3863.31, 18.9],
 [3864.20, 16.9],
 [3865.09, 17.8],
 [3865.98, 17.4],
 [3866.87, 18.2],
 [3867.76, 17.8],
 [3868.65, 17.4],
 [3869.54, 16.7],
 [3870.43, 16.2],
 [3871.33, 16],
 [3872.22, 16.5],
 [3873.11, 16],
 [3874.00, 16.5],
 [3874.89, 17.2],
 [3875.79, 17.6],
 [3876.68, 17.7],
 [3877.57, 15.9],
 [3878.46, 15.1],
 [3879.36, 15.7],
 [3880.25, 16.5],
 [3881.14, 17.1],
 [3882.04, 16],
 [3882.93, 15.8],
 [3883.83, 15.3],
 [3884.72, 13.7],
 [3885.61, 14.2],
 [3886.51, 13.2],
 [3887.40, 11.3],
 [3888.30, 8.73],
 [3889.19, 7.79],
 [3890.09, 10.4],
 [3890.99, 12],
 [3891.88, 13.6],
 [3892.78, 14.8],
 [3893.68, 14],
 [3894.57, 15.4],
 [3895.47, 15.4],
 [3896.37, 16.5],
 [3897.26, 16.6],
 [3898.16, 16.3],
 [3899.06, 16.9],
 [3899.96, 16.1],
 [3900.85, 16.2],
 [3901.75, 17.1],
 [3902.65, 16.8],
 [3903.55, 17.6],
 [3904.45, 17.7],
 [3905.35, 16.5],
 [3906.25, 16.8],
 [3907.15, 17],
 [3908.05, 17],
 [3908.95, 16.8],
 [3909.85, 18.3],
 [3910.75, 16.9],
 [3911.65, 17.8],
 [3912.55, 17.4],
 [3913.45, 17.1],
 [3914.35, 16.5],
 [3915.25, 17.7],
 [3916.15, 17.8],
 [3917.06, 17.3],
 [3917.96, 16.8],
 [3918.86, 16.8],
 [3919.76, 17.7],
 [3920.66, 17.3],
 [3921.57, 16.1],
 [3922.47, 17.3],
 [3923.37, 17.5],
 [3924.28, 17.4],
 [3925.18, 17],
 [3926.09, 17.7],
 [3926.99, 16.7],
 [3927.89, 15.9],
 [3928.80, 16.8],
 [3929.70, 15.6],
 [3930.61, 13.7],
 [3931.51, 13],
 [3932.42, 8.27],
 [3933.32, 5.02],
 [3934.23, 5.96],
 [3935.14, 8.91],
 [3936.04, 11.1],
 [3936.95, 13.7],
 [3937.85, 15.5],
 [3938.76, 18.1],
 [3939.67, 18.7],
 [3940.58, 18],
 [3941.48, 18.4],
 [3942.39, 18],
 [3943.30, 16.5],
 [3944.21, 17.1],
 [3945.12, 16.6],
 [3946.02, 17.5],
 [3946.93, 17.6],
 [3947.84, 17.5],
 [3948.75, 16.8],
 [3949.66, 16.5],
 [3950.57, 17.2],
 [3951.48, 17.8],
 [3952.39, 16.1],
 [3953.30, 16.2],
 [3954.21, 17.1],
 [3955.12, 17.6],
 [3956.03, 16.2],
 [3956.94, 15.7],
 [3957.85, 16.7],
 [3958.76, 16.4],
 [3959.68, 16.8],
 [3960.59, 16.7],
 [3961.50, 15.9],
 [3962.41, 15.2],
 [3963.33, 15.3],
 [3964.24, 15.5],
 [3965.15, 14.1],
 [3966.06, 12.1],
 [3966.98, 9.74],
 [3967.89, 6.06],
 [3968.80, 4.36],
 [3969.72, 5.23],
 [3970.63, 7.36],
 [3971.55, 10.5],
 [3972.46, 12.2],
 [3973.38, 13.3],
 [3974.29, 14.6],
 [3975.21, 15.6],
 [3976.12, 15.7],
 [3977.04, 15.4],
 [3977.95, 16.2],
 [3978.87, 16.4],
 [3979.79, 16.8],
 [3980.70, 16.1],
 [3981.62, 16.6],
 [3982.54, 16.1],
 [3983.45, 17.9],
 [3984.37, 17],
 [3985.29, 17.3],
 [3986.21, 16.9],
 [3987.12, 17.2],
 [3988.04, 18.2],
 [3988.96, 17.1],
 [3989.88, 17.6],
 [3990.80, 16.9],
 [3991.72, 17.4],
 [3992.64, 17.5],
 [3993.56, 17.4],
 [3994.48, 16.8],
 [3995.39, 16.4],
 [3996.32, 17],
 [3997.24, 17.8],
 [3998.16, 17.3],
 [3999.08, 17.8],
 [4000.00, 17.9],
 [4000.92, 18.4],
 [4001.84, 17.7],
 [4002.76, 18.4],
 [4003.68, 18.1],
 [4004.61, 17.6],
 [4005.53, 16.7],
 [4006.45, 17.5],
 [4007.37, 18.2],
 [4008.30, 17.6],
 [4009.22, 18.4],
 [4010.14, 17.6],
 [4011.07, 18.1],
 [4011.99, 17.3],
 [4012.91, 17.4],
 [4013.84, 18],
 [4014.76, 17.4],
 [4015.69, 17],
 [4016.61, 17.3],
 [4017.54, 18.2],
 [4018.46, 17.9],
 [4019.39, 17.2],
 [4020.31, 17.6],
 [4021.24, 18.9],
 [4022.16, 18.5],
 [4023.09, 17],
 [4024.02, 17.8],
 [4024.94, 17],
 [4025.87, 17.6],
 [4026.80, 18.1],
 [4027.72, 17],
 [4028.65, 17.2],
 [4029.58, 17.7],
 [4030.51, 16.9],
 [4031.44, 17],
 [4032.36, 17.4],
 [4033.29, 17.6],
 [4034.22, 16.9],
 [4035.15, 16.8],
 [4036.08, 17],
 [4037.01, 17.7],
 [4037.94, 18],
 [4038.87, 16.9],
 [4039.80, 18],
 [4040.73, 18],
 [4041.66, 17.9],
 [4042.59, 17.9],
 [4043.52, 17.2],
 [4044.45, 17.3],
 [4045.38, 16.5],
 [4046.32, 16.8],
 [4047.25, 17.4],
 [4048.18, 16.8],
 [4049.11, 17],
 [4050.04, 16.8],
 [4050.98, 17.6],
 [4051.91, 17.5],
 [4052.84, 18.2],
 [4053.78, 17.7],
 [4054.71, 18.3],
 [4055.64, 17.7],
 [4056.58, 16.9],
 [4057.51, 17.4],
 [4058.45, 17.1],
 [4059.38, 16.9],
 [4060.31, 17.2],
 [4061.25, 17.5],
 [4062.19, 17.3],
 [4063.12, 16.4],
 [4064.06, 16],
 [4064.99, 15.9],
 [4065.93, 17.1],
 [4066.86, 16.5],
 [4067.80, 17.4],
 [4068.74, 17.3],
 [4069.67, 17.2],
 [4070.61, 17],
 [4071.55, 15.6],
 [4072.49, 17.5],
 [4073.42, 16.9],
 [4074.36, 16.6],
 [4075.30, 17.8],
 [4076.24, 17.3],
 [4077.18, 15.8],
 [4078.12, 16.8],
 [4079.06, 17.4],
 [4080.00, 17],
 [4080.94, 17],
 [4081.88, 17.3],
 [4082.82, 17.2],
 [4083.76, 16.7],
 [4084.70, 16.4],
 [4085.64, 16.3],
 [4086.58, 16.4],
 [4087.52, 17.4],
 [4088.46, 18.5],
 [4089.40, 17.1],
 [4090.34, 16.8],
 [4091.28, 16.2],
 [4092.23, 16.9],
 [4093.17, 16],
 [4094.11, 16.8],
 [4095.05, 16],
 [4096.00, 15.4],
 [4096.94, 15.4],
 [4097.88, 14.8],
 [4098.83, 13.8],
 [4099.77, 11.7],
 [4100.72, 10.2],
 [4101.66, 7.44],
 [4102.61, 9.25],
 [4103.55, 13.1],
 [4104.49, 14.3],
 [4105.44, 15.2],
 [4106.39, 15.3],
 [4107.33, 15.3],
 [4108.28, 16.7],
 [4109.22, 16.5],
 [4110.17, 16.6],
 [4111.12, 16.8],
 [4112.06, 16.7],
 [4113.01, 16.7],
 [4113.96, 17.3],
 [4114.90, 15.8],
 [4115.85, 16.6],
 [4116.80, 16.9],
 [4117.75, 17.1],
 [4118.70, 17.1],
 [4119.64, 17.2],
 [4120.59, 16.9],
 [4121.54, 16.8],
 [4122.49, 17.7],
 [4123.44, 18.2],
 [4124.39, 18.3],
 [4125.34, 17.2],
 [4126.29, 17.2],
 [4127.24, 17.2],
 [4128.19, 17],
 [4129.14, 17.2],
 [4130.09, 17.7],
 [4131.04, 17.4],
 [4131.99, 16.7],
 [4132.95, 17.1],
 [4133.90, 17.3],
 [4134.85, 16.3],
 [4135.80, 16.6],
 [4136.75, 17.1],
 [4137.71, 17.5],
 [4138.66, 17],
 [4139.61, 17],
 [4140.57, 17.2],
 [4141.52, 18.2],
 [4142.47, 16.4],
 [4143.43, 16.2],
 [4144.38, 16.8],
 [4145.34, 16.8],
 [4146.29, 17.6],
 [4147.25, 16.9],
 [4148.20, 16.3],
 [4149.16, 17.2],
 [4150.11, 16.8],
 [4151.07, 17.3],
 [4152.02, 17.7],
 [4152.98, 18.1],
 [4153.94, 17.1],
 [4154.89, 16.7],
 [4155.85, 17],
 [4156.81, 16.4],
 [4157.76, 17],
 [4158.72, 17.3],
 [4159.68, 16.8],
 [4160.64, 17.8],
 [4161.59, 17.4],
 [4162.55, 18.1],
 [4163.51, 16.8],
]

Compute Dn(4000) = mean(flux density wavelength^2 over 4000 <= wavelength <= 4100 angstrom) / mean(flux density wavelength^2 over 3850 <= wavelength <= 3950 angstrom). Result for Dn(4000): 1.2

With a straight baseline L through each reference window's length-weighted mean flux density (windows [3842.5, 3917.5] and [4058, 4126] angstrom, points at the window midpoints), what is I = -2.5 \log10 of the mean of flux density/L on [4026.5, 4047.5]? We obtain -0.07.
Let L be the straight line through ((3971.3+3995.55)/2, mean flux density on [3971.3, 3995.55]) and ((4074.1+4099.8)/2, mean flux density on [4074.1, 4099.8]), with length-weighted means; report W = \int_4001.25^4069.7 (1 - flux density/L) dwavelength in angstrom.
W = -4.47 angstrom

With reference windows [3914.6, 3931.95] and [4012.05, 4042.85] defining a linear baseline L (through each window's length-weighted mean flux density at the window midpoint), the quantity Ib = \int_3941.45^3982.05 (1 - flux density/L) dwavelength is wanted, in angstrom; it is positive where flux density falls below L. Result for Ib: 4.9 angstrom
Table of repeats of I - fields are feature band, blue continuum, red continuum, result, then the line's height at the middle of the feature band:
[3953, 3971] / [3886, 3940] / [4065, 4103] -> 0.144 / 15.4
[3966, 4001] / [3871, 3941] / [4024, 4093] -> 0.086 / 16.3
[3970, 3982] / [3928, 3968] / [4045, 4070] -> 0.101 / 15.6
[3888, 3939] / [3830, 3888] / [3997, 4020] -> 0.078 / 16.4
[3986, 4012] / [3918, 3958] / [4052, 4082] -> -0.076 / 16.4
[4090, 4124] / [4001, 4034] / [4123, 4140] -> 0.121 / 17.3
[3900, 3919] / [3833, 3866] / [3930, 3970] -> -0.147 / 15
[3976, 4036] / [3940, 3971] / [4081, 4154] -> -0.124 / 15.5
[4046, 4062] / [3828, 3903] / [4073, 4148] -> -0.079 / 16.1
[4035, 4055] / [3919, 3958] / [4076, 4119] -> -0.110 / 15.7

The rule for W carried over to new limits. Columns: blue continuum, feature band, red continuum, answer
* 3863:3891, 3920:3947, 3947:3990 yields 0.0 angstrom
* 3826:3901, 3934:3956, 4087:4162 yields -0.6 angstrom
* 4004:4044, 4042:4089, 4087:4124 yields -1.4 angstrom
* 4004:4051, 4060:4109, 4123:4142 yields 4.1 angstrom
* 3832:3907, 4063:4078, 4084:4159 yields -0.5 angstrom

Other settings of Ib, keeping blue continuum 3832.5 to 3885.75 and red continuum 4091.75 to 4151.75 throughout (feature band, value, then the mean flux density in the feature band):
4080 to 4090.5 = -0.56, 17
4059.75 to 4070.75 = -0.52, 16.9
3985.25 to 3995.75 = -0.78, 17.2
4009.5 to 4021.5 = -1.20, 17.7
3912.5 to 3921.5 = -0.70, 17.2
